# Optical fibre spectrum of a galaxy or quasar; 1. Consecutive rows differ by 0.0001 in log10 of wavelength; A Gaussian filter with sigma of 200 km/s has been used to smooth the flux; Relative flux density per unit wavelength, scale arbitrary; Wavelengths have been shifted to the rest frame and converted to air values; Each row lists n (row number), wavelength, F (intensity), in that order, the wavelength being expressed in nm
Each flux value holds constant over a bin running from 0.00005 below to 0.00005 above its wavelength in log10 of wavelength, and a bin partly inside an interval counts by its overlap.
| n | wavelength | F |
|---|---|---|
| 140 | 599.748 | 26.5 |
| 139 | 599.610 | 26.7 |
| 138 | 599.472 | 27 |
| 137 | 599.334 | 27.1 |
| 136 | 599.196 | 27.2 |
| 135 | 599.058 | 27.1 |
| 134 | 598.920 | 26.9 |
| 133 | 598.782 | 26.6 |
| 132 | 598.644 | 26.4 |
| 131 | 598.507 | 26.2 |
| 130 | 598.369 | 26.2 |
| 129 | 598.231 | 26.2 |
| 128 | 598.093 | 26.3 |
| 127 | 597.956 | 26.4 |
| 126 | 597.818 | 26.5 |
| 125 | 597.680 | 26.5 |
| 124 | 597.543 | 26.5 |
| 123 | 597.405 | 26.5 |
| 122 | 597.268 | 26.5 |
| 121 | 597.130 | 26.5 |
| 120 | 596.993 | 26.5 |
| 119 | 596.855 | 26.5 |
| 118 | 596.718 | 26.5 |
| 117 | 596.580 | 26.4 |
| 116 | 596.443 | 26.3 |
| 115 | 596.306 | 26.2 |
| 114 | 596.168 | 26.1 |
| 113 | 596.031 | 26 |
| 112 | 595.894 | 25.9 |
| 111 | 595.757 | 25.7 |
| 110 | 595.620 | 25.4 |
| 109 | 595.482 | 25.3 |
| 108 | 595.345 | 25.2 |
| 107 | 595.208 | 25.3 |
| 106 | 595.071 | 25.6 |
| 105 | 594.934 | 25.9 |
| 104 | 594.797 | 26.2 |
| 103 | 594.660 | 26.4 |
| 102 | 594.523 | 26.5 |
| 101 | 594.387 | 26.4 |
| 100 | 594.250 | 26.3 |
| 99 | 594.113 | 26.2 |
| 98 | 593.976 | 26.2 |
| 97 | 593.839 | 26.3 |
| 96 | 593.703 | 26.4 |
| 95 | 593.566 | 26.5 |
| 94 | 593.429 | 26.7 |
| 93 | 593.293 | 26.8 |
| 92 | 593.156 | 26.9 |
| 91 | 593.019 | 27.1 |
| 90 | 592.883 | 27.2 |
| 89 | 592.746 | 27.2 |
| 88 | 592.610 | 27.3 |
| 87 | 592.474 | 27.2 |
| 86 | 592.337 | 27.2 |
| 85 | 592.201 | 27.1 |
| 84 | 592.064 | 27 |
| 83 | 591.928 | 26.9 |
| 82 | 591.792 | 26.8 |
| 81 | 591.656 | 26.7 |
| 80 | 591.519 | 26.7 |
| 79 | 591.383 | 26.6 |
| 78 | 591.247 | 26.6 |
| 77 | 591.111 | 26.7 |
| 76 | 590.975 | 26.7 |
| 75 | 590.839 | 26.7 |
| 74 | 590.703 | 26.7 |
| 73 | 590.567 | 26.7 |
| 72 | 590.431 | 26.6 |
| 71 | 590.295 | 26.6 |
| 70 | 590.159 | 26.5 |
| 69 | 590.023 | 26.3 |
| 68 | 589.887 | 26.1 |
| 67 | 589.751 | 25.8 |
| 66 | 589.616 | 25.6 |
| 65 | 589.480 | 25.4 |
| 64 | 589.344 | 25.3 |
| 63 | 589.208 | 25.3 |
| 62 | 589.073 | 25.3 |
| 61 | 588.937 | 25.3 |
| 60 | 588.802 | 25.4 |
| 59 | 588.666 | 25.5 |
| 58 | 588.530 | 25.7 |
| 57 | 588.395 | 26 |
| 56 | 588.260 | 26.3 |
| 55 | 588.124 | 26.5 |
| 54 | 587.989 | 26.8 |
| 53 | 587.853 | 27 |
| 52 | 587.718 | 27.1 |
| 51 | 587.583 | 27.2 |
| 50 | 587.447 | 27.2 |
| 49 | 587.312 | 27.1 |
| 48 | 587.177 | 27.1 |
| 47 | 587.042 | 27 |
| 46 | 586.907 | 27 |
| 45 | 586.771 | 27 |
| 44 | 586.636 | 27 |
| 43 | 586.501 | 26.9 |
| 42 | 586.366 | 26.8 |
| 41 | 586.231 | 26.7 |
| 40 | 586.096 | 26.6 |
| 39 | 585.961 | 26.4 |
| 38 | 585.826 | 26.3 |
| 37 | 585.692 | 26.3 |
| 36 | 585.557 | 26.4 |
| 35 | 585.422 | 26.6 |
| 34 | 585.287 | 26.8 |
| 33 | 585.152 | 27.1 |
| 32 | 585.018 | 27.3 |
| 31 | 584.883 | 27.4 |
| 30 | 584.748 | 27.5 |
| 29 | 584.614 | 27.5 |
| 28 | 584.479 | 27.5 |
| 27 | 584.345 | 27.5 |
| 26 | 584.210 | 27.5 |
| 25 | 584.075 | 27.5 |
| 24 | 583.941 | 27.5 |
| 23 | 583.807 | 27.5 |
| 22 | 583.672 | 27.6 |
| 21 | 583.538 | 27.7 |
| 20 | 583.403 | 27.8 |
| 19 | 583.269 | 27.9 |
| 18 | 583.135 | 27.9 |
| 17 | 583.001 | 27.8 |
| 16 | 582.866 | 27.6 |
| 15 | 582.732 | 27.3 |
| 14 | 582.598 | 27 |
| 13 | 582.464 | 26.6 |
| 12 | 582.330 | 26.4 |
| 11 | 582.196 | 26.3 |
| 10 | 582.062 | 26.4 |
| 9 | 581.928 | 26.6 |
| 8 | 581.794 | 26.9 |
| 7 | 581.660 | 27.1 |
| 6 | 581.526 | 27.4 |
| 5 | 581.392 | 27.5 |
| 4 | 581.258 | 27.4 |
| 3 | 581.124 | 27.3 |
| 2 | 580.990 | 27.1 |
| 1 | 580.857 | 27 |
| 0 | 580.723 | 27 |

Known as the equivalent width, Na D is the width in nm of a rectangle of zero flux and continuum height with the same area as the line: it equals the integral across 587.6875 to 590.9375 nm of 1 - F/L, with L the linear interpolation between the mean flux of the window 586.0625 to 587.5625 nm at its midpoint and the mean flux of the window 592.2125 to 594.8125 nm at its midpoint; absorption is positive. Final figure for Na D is 0.09 nm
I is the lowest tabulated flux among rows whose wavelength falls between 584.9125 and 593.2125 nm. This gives 25.3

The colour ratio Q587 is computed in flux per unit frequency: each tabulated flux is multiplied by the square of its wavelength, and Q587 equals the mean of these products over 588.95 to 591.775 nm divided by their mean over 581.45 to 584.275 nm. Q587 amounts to 0.99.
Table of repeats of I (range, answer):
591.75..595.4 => 25.2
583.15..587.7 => 26.3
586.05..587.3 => 26.6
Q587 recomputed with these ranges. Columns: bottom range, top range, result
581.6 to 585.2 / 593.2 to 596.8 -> 1.00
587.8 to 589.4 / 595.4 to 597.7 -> 1.04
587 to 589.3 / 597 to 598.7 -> 1.04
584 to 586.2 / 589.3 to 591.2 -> 0.99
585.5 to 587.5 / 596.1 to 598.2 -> 1.02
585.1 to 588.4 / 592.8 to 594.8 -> 1.02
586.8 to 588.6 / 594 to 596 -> 0.99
